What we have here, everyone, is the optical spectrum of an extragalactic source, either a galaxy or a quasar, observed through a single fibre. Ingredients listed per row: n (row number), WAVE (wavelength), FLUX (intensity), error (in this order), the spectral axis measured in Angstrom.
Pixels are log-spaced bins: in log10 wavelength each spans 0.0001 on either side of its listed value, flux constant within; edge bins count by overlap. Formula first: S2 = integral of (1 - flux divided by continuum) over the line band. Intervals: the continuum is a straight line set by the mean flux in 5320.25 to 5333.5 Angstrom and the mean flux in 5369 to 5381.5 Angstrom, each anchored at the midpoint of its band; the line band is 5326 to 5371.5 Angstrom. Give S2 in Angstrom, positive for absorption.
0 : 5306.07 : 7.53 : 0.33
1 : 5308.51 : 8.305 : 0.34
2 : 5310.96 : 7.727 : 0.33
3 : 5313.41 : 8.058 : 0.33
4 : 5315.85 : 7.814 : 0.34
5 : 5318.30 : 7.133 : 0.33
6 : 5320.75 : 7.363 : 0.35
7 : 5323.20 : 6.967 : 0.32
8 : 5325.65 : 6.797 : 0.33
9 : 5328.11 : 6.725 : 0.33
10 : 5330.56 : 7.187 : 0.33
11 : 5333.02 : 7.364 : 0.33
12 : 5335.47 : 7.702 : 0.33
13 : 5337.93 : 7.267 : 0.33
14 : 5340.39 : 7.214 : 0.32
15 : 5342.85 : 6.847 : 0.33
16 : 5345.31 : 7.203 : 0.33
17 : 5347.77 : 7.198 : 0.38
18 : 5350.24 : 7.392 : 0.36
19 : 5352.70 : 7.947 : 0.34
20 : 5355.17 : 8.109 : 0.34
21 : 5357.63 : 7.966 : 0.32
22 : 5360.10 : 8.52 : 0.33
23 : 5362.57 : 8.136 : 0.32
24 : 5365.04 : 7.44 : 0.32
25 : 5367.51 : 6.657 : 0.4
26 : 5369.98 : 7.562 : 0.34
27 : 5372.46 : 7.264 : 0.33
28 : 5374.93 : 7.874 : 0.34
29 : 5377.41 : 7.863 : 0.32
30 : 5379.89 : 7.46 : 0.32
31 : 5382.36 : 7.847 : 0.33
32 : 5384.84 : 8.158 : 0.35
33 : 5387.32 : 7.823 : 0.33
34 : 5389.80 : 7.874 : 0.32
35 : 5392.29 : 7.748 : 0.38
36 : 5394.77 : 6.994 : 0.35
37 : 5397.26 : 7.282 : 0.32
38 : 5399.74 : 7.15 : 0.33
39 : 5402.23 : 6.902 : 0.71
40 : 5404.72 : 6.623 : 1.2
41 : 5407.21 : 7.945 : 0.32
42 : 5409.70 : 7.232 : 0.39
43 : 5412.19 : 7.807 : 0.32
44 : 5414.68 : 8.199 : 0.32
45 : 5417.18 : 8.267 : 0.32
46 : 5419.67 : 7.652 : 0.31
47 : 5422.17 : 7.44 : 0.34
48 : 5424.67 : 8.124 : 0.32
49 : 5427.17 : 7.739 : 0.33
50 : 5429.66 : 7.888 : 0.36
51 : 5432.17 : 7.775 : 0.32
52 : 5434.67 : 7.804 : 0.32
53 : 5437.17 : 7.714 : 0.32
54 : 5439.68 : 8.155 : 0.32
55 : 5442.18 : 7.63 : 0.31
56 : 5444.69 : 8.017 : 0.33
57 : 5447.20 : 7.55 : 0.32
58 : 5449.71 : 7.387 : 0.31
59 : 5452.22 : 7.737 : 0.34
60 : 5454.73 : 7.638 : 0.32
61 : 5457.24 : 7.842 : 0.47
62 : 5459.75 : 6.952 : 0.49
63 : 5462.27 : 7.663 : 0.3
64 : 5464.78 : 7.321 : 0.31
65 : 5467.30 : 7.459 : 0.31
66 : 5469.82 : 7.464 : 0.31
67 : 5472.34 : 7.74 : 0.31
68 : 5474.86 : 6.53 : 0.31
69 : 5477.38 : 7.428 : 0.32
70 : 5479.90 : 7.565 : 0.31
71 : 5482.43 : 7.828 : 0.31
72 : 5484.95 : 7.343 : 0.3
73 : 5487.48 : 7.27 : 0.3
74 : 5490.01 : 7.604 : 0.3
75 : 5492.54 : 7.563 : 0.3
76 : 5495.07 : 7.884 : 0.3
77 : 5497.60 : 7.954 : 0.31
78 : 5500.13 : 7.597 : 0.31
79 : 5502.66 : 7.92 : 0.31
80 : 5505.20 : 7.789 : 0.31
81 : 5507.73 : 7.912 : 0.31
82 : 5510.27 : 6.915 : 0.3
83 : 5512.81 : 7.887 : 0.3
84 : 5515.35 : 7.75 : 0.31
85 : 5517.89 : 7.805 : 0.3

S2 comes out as -1.0 Angstrom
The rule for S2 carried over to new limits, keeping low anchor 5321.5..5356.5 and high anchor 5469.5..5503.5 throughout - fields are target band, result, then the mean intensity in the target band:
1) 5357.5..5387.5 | -1.6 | 7.72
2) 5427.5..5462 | -1.0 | 7.7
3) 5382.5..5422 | -1.0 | 7.58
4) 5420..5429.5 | -0.4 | 7.77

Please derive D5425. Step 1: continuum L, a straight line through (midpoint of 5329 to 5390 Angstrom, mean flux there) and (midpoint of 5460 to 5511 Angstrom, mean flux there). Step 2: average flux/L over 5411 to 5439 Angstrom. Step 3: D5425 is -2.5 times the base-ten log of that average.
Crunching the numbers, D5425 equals -0.043 mag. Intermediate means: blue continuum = 7.59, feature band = 7.86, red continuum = 7.53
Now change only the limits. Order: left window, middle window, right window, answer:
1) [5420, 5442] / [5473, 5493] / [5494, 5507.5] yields 0.062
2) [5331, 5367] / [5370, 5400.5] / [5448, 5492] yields -0.012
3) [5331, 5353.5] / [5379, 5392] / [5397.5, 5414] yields -0.074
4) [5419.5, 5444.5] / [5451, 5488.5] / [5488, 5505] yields 0.044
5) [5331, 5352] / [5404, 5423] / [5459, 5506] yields -0.039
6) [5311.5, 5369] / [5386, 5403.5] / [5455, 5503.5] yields 0.011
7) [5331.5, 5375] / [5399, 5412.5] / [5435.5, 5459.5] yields 0.056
